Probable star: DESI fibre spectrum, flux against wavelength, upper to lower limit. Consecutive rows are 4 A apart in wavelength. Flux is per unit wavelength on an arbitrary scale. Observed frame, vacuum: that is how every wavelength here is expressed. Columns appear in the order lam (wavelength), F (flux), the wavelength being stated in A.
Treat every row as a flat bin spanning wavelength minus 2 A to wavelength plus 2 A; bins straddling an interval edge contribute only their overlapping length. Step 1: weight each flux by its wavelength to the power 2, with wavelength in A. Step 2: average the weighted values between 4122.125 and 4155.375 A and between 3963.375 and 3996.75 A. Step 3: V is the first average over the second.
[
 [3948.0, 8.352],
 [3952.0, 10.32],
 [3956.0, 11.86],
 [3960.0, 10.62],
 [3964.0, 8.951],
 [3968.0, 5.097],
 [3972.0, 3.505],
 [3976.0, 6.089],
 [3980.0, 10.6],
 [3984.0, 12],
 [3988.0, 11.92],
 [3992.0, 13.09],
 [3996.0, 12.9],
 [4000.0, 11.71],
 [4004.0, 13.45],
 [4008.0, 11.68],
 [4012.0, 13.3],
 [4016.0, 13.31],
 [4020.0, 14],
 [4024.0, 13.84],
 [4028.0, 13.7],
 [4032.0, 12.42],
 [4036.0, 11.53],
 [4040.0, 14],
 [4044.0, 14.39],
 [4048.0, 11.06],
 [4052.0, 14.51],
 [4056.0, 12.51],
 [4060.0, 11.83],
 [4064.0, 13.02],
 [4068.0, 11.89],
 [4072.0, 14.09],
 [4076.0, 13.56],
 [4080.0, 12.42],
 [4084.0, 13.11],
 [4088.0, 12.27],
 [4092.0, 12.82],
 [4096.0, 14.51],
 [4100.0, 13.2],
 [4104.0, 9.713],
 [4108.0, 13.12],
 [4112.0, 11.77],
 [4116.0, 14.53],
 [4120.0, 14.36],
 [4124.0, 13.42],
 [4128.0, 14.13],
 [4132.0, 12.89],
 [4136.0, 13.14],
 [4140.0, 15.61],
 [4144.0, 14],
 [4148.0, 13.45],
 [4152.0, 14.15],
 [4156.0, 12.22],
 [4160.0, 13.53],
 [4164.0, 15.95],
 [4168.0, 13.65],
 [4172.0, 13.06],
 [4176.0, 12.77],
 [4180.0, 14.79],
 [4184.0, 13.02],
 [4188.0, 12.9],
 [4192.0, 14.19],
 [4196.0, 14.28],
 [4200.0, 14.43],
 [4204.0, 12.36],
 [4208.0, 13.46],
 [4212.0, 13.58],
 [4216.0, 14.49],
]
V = 1.6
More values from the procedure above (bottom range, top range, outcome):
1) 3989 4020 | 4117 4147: 1.16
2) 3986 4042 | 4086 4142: 1.08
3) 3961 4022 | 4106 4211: 1.37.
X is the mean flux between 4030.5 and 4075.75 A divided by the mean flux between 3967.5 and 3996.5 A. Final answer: 1.4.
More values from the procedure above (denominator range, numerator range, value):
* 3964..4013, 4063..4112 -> 1.24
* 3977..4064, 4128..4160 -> 1.08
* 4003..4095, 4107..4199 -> 1.05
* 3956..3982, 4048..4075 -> 1.65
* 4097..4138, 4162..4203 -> 1.06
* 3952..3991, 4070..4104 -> 1.43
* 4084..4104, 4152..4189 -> 1.06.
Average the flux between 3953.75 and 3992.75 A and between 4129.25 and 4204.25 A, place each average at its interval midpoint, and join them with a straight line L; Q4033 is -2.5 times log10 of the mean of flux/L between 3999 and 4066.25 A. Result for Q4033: -0.218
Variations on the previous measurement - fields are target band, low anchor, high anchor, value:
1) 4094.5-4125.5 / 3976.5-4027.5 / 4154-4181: 0.017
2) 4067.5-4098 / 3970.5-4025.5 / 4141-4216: -0.048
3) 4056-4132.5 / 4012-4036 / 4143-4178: 0.040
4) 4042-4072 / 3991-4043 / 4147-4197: 0.030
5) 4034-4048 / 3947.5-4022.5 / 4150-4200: -0.120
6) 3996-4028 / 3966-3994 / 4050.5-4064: -0.232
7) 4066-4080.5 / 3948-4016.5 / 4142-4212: -0.094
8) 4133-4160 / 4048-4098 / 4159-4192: -0.015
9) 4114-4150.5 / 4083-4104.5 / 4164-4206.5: -0.064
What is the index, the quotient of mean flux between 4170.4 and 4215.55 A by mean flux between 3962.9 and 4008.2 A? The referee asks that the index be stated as 1.35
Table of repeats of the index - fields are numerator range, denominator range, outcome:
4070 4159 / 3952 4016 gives 1.26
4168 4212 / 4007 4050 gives 1.04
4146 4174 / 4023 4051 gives 1.05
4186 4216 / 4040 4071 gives 1.06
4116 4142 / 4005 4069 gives 1.08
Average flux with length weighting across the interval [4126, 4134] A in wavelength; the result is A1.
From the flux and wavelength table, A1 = 13.5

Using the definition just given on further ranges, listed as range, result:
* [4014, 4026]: 13.7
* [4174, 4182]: 13.8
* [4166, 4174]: 13.4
